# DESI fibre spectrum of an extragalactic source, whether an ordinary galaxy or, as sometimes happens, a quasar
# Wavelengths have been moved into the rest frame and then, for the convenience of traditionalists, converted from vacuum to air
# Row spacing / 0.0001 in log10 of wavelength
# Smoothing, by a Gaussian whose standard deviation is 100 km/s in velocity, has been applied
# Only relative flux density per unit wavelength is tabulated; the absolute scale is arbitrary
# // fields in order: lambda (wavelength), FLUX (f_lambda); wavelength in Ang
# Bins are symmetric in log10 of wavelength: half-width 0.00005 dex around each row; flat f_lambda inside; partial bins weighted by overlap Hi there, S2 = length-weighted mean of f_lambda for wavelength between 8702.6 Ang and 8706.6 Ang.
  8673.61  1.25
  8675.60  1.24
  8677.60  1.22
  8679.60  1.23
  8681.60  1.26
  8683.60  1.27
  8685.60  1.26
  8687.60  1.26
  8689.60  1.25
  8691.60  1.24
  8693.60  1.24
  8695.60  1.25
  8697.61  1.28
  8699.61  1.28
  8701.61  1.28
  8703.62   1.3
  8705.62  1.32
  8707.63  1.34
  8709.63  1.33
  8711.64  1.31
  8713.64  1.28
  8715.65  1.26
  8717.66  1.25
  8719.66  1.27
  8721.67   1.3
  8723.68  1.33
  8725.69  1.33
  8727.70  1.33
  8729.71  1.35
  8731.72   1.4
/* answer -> 1.31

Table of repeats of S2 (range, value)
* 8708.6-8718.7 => 1.29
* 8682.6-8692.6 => 1.26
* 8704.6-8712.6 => 1.33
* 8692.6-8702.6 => 1.27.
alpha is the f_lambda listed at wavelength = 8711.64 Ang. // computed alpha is 1.31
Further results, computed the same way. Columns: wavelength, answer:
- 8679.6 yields 1.23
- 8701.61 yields 1.28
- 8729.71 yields 1.35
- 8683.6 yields 1.27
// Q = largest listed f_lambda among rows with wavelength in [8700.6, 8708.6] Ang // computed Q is 1.34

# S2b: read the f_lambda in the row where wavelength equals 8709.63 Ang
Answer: 1.33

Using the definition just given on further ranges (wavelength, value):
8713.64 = 1.28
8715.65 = 1.26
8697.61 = 1.28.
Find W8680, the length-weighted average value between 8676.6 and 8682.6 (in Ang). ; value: 1.24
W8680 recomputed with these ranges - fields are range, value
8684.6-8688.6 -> 1.26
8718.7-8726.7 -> 1.31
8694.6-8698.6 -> 1.26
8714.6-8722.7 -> 1.27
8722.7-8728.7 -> 1.33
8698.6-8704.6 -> 1.29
